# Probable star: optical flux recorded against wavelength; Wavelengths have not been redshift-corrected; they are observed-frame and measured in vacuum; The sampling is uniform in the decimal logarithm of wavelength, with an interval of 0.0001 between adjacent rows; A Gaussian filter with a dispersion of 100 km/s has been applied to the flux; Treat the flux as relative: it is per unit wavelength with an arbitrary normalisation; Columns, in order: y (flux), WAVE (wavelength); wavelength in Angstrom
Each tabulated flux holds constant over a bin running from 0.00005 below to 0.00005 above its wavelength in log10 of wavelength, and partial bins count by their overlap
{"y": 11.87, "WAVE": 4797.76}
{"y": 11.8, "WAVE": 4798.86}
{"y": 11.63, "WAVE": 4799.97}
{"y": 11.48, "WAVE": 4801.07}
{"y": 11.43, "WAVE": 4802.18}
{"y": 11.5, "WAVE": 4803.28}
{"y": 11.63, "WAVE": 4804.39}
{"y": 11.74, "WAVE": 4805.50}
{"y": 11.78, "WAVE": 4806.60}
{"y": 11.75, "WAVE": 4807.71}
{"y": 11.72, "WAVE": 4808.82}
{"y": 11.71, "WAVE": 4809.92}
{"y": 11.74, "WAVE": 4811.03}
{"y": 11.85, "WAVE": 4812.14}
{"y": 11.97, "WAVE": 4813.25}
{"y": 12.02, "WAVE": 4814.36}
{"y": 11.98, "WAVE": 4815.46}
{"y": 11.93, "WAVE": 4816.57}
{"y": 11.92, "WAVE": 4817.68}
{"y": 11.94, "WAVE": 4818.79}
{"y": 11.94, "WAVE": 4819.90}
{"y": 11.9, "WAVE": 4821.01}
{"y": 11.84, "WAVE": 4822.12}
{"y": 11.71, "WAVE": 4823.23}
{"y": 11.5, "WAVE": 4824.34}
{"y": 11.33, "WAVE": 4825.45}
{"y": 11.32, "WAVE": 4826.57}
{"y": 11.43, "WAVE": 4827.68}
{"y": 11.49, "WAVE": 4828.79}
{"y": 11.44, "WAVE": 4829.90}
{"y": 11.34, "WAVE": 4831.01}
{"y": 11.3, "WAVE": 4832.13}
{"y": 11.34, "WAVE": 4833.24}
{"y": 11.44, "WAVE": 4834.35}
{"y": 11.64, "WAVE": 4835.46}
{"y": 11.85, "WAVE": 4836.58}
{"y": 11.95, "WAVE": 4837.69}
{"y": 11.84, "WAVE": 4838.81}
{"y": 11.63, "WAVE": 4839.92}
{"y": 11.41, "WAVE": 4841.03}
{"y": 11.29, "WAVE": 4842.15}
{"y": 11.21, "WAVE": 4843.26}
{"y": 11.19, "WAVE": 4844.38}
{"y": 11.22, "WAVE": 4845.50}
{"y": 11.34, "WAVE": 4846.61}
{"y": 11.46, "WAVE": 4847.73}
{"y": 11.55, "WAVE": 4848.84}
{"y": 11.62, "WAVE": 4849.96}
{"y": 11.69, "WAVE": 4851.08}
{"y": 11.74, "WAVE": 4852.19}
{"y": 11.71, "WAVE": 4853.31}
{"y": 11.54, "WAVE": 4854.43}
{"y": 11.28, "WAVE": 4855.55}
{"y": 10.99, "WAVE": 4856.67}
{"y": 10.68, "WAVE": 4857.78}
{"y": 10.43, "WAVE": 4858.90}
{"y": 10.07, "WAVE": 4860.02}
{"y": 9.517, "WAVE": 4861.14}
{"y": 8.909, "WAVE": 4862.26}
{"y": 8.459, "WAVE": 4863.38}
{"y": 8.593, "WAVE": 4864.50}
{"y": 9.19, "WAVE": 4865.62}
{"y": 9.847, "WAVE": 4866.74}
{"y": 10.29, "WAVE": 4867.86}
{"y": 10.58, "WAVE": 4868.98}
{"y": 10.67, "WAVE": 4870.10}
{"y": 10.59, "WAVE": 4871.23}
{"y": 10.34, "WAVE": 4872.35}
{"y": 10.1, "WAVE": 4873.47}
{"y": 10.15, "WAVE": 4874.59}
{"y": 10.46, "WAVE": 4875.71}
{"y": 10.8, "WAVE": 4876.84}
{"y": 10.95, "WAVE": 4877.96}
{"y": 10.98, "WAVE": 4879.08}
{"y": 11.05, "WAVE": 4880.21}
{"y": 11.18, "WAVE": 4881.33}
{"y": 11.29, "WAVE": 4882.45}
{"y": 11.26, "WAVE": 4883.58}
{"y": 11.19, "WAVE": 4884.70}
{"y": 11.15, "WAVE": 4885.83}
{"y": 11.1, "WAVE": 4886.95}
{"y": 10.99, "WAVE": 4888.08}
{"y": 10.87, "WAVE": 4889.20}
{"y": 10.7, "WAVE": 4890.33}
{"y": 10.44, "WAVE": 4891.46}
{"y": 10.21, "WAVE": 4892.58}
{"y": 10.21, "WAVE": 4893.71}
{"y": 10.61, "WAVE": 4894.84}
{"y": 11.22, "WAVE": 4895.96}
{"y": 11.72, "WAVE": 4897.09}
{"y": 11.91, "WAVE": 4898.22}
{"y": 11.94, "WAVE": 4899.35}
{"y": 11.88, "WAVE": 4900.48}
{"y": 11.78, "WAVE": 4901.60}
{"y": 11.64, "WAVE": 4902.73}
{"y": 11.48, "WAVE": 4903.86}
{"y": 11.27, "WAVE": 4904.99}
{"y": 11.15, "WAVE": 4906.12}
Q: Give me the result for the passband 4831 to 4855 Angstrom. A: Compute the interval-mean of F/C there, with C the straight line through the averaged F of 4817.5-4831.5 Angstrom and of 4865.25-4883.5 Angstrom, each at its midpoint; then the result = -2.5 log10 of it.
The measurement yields -0.03 mag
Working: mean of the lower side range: 11.6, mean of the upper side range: 10.6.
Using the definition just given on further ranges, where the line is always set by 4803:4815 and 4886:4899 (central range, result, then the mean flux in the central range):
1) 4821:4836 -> 0.008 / 11.5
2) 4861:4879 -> 0.118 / 10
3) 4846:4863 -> 0.036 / 10.9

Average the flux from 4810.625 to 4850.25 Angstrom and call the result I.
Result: 11.6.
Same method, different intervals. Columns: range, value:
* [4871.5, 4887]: 10.9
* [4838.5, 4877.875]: 10.7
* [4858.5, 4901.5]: 10.6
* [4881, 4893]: 10.9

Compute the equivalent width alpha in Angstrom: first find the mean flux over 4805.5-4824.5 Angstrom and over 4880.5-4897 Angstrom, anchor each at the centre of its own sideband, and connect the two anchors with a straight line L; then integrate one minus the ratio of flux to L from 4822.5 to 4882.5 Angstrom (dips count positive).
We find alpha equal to 2.30 Angstrom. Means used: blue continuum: 11.8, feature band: 10.9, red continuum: 10.9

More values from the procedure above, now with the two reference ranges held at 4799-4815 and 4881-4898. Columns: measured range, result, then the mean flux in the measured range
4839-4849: 0.0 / 11.4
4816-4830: -0.1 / 11.7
